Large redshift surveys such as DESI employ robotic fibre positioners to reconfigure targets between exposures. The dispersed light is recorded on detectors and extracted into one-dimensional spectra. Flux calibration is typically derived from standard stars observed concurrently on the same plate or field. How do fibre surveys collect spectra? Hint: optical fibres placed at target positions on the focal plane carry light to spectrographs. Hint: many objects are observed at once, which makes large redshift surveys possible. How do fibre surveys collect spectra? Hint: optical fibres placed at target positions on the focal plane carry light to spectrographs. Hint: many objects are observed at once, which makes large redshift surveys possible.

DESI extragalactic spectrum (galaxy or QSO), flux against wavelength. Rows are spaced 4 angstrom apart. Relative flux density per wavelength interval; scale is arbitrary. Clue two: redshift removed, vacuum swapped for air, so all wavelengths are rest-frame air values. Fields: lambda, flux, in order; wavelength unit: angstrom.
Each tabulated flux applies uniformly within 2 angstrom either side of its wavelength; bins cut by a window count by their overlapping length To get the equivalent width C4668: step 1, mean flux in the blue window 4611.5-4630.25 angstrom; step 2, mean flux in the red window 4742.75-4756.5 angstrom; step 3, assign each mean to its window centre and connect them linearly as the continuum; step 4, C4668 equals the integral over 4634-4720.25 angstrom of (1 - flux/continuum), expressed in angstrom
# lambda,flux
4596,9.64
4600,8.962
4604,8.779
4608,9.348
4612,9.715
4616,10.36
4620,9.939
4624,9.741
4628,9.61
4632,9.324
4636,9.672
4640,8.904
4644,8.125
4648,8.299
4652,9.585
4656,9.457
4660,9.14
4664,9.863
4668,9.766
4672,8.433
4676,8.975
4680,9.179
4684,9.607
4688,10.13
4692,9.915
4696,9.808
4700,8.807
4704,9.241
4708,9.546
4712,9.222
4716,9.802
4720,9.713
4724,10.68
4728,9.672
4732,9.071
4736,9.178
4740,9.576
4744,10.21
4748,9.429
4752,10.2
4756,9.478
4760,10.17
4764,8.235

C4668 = 4.8 angstrom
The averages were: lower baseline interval 9.88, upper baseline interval 9.85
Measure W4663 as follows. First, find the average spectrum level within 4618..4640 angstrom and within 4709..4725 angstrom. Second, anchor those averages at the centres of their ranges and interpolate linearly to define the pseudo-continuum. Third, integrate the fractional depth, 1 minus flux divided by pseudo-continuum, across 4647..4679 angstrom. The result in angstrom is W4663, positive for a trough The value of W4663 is 1.48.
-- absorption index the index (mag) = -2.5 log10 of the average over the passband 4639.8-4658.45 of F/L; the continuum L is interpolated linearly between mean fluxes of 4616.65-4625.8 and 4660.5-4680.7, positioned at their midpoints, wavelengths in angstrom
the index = 0.08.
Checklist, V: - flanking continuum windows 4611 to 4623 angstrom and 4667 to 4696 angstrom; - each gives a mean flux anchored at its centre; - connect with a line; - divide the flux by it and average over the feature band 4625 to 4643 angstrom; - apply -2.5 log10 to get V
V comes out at 0.06 mag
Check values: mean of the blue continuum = 10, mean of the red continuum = 9.44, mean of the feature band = 9.33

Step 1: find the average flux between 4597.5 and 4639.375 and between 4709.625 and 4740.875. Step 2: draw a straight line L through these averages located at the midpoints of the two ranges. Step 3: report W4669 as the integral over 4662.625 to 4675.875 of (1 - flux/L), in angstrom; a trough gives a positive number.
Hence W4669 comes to 0.4 angstrom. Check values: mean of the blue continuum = 9.53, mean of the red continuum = 9.61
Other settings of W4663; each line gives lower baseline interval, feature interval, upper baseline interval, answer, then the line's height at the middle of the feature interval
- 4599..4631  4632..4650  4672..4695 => 1.36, 9.53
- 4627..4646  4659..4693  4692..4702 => -0.45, 9.32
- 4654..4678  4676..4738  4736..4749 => -0.42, 9.49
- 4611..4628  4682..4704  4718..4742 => 0.27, 9.74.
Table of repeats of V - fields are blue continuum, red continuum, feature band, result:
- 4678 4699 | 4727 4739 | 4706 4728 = -0.039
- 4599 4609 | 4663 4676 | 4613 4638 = -0.079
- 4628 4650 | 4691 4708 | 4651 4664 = -0.043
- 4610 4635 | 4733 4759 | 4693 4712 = 0.039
